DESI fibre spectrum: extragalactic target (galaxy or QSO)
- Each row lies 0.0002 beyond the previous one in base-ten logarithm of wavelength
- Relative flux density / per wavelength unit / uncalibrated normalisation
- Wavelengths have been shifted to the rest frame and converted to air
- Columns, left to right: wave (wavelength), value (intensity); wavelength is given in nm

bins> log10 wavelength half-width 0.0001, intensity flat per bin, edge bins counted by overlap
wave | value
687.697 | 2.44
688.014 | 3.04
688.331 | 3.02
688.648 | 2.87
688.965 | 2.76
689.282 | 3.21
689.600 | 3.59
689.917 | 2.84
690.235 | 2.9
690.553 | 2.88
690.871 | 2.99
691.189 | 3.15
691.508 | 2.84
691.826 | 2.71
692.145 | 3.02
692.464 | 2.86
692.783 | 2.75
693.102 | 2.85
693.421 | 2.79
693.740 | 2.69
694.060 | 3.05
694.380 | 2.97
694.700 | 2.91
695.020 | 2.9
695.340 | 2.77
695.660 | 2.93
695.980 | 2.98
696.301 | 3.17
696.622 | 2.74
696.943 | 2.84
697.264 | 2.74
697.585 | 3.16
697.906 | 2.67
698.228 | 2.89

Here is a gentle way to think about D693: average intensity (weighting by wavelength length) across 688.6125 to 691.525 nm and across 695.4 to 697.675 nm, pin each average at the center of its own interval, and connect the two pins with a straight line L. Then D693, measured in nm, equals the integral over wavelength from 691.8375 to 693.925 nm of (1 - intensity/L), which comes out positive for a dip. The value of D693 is 0.109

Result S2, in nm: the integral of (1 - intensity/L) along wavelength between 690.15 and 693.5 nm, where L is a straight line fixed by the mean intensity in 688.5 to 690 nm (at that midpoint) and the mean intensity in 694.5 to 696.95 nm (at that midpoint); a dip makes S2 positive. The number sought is 0.131 nm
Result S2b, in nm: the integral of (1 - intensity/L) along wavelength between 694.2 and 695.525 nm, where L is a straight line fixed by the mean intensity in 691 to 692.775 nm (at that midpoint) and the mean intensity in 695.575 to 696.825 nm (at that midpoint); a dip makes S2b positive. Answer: 0.02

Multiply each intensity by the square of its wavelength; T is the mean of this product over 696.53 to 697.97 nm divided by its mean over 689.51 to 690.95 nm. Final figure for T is 1.0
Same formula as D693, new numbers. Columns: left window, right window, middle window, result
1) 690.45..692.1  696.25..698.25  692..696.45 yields -0.008 nm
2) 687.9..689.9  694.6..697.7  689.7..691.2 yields 0.037 nm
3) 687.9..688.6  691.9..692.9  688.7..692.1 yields -0.060 nm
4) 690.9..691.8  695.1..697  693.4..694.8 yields 0.018 nm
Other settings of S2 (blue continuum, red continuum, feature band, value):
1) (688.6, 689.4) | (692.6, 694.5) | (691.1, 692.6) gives -0.01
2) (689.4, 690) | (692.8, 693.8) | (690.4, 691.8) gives 0.06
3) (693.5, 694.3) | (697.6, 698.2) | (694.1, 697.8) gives -0.09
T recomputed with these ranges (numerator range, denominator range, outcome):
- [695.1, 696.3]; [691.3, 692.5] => 1.03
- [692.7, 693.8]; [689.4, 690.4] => 0.90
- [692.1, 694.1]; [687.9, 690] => 0.94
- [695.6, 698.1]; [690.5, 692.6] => 1.01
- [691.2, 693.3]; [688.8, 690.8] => 0.95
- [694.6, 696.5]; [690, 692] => 1.02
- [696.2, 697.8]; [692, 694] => 1.04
